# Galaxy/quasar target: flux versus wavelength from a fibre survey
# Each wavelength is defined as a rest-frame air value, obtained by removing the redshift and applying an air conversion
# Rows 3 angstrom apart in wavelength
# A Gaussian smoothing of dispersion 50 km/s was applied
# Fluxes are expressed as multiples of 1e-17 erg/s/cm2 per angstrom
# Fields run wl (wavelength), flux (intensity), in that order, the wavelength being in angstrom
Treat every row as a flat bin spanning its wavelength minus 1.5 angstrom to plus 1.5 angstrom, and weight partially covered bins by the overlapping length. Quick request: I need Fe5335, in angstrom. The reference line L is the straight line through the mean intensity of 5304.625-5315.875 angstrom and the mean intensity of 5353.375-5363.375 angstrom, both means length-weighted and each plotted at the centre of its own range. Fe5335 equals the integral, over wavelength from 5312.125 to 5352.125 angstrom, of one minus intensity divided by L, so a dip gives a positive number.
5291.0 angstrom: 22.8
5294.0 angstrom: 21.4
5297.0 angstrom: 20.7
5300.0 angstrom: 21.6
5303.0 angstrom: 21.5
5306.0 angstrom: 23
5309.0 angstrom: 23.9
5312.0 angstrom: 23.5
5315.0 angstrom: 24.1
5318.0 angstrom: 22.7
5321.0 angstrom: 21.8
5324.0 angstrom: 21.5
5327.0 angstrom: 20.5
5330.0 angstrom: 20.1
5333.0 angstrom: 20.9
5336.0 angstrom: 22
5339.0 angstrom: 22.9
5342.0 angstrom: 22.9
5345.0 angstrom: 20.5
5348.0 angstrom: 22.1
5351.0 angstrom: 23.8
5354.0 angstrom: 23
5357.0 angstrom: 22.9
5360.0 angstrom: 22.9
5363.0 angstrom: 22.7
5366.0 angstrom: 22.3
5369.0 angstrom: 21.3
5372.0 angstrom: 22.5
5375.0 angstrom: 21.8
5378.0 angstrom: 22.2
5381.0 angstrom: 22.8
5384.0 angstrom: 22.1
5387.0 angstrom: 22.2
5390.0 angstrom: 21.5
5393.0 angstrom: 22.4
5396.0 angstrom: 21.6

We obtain 2.2 angstrom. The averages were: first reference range 23.6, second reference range 22.9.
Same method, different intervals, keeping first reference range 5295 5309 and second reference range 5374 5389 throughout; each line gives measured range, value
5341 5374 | -0.5 angstrom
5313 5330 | 0.0 angstrom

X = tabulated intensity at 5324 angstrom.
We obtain 21.5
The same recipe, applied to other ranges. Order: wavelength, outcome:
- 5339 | 22.9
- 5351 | 23.8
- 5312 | 23.5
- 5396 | 21.6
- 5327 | 20.5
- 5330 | 20.1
